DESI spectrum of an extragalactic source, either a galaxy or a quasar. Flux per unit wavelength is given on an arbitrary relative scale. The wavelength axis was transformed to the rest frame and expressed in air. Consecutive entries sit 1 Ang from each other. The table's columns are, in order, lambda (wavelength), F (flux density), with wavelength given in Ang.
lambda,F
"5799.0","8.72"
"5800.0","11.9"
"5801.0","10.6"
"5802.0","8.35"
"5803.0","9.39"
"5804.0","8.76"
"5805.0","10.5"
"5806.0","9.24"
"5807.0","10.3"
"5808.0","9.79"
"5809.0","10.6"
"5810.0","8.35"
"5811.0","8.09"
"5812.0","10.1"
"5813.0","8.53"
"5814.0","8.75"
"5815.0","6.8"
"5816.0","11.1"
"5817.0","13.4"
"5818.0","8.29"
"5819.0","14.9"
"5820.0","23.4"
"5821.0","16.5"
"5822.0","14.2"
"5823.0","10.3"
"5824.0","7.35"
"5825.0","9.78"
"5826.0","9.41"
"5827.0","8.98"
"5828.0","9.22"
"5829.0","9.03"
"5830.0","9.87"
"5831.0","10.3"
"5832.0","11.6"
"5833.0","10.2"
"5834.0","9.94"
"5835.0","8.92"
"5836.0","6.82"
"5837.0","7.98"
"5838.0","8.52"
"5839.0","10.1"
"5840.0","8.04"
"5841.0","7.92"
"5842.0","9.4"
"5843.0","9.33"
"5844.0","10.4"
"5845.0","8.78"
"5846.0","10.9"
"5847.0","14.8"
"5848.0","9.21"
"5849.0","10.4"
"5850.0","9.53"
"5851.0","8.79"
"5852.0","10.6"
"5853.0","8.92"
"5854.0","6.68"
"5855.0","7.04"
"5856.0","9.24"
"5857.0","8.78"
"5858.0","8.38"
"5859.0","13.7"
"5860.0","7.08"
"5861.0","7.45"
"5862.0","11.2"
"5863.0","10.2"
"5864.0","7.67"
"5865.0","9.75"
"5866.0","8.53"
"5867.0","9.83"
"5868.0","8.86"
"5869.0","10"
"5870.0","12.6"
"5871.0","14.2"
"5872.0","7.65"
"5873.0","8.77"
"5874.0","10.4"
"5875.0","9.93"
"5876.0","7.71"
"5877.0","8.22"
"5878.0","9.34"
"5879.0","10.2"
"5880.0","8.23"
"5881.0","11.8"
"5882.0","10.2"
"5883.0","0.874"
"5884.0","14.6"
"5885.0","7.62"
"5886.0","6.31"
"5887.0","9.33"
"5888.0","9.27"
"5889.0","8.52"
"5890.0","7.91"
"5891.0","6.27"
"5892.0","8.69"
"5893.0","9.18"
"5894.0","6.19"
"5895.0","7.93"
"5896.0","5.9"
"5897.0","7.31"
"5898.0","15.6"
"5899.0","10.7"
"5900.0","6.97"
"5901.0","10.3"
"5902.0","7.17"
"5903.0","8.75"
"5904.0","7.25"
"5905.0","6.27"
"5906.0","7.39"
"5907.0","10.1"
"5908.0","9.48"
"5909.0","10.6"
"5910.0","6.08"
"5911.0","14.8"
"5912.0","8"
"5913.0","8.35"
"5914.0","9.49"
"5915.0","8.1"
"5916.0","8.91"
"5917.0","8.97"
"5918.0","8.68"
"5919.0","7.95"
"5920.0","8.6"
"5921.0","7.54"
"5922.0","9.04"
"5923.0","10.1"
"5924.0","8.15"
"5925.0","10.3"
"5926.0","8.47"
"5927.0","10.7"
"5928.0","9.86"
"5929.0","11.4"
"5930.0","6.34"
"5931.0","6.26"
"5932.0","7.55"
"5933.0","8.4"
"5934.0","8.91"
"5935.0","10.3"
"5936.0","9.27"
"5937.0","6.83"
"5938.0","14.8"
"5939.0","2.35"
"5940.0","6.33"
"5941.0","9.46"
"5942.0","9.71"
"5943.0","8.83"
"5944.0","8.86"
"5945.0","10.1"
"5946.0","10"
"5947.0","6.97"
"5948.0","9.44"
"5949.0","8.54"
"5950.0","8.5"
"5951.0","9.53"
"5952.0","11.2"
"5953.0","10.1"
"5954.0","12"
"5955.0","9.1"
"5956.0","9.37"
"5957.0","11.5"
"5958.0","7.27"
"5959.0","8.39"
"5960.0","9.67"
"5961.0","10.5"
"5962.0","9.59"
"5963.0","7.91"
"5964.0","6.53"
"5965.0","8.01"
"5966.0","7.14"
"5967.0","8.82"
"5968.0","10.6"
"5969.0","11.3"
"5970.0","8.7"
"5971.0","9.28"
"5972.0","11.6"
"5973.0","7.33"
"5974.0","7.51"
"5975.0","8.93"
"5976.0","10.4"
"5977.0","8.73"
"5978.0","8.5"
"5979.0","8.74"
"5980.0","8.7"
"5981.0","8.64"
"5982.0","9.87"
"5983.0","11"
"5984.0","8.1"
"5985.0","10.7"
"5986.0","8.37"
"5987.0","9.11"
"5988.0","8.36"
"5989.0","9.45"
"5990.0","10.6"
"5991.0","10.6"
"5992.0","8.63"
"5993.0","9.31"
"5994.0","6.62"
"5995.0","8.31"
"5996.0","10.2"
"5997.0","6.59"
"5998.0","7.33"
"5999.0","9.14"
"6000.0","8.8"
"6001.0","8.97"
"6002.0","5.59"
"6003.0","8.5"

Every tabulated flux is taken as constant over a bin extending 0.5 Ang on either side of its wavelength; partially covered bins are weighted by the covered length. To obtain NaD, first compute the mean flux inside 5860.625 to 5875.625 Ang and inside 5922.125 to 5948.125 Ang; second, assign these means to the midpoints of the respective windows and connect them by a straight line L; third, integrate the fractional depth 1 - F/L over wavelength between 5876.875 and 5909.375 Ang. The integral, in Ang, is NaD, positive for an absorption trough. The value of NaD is 2.8 Ang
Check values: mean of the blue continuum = 9.8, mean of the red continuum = 8.83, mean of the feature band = 8.62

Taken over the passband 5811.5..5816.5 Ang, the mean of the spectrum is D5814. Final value 9.06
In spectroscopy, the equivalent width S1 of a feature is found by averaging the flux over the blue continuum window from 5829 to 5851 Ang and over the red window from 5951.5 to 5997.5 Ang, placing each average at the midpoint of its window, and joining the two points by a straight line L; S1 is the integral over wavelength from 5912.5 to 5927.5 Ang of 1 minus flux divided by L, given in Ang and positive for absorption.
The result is 0.7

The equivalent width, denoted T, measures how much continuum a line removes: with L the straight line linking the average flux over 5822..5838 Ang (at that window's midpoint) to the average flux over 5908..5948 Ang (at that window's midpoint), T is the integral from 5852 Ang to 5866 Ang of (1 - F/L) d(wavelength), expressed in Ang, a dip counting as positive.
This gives 0.4 Ang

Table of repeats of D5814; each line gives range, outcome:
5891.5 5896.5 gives 7.58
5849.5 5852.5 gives 9.64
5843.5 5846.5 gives 10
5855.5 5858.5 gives 8.8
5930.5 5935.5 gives 8.28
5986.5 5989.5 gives 8.97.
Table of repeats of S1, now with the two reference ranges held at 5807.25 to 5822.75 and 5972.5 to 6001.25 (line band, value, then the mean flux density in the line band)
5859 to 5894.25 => 4.95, 9.07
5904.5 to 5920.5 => 1.83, 8.86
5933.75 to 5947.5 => 1.17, 8.76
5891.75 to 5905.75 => 2.46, 8.42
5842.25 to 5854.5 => 1.26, 9.85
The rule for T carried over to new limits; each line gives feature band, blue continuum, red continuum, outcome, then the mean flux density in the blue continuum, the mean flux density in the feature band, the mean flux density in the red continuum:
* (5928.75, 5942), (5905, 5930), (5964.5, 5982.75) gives 1.12 Ang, 9.09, 8.32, 9.07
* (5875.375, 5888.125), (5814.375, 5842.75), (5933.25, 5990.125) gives 1.49 Ang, 10.4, 8.74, 9.12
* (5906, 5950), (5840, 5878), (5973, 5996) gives 1.77 Ang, 9.51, 8.88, 9.04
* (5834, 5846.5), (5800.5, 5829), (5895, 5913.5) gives 1.35 Ang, 10.5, 8.97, 8.92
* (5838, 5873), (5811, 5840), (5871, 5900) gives 0.15 Ang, 10.4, 9.56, 8.8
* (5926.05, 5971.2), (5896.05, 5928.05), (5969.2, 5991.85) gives 0.59 Ang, 9.01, 9.02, 9.26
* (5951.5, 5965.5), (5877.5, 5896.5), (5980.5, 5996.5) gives -0.62 Ang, 8.33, 9.37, 9.24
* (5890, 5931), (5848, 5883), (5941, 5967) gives 2.16 Ang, 9.34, 8.76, 9.15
